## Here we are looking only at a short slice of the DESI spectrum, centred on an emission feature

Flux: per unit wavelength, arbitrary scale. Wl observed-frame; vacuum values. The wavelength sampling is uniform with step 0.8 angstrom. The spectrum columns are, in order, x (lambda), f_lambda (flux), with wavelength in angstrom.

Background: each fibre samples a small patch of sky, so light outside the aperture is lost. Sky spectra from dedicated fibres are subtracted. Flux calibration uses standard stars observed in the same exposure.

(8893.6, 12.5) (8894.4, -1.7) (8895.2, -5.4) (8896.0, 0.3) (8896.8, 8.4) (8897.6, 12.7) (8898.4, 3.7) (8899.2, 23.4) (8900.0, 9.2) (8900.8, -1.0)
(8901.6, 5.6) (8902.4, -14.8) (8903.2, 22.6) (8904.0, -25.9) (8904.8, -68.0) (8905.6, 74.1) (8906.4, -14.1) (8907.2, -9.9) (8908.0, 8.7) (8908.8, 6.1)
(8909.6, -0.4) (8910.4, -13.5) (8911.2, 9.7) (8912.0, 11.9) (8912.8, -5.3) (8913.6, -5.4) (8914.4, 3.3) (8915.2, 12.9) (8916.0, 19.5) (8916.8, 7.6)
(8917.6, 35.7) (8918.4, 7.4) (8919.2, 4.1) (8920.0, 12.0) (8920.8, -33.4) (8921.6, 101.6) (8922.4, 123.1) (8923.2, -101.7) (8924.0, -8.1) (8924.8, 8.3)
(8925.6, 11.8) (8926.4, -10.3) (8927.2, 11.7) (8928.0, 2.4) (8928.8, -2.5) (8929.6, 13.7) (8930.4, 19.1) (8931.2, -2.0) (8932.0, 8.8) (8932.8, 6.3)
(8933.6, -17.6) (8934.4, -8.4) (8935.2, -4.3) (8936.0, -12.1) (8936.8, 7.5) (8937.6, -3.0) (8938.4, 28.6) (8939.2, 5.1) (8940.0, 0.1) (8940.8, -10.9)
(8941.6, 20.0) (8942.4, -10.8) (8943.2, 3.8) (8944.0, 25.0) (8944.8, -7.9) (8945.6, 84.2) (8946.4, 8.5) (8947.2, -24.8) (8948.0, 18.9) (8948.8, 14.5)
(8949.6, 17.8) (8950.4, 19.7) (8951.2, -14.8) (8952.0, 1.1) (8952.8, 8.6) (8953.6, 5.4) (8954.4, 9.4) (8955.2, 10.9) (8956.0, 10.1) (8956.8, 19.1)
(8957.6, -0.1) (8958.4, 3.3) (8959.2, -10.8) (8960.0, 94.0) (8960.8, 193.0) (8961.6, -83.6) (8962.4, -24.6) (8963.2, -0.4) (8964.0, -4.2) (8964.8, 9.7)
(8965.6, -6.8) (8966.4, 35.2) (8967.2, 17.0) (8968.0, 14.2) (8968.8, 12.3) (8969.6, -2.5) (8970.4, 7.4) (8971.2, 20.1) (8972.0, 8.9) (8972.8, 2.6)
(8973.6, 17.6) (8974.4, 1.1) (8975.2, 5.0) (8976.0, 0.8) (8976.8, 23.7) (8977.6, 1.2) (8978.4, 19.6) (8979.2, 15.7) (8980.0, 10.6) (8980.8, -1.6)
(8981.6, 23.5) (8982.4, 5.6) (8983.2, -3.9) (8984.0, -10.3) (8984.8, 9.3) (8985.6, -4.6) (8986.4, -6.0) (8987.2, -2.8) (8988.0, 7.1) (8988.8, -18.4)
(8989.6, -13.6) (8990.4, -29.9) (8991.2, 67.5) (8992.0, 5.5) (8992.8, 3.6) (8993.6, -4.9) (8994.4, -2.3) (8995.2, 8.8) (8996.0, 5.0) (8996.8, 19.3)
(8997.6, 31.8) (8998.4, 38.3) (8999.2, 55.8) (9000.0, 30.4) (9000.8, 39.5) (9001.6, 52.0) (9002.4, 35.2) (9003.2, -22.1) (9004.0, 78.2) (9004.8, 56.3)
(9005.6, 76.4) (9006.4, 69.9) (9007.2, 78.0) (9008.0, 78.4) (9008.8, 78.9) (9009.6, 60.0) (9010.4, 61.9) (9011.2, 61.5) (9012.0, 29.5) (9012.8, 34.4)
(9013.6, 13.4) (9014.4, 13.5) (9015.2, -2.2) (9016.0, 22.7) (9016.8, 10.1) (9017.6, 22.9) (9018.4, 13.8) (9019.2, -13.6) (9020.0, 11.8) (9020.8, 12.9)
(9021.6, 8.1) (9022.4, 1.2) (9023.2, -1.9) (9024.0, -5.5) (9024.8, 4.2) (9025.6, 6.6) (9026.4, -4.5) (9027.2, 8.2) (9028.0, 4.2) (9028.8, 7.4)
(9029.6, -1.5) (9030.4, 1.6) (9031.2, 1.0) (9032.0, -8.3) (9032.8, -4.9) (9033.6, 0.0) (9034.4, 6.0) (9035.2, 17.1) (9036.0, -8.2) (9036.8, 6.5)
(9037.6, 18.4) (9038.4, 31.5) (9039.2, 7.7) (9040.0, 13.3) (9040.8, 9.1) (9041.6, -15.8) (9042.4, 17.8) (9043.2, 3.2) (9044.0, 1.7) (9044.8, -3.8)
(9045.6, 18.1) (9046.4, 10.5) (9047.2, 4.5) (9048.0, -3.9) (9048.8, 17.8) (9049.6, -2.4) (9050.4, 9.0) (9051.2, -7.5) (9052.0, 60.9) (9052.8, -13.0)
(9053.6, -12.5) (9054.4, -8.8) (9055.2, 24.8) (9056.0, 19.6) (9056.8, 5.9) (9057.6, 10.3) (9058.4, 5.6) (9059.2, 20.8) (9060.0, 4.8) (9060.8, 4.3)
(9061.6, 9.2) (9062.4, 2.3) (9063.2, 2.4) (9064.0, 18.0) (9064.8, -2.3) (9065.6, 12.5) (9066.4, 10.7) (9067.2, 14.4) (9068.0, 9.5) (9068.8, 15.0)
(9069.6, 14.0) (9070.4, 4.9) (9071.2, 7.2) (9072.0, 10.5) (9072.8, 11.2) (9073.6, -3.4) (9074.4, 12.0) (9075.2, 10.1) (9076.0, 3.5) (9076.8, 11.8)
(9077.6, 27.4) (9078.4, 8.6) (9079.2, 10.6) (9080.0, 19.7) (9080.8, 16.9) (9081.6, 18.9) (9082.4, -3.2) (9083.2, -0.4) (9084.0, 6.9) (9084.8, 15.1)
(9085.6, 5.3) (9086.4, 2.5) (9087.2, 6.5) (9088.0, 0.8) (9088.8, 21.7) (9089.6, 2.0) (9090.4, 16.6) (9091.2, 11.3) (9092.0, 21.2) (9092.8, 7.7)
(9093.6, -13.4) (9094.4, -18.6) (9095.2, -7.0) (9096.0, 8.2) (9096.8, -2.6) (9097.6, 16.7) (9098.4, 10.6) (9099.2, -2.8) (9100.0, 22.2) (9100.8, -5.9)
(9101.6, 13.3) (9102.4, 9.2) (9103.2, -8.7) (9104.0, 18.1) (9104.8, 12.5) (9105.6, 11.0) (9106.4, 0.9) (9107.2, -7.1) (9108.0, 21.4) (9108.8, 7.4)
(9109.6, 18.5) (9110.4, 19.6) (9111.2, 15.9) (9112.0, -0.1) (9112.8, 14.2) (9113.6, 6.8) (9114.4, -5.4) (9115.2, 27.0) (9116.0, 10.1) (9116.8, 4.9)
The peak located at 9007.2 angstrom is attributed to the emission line [O II]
